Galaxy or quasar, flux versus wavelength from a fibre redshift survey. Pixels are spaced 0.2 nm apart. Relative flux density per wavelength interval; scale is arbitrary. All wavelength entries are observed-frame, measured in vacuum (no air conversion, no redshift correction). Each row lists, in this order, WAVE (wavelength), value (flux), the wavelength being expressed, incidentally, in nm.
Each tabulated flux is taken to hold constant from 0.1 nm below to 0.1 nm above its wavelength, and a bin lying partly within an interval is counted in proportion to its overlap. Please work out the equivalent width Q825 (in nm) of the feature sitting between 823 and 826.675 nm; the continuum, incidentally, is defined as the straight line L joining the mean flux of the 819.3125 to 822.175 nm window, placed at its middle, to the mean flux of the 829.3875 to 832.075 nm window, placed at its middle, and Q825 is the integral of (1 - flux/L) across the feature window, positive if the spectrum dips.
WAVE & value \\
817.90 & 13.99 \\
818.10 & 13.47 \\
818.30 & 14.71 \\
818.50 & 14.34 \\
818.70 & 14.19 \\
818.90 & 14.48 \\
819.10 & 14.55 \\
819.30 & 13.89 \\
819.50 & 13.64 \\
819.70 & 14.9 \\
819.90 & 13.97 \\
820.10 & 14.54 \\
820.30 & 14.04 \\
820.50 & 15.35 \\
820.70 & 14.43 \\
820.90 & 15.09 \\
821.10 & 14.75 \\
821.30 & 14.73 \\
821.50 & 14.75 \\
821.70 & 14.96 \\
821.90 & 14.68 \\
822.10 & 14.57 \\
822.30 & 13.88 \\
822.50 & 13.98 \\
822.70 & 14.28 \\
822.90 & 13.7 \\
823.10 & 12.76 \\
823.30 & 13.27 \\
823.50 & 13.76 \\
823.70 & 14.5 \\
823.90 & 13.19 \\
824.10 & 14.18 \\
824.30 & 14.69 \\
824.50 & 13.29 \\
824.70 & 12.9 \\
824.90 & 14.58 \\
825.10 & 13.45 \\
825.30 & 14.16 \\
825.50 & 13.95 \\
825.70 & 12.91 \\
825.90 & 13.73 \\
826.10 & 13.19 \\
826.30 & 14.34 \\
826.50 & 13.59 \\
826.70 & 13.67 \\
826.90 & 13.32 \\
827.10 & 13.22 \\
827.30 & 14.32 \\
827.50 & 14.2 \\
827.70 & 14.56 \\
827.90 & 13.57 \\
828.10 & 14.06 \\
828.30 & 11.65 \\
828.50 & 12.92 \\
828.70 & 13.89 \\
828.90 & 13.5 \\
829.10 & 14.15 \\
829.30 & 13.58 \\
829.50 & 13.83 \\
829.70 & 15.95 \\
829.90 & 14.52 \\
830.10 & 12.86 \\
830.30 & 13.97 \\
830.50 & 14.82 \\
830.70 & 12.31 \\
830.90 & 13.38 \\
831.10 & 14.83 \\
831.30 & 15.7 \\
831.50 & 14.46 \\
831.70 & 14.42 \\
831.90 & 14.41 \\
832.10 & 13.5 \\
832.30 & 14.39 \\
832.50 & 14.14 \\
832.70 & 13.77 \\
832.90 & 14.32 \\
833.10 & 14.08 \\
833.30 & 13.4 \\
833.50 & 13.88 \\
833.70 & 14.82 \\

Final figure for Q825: 0.19 nm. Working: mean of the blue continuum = 14.6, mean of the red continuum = 14.2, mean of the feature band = 13.7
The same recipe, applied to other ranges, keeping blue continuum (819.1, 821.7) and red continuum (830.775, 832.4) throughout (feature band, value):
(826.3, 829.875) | 0.152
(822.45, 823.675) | 0.069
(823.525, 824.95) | 0.059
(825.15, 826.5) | 0.070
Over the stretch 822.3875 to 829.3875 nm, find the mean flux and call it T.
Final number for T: 13.7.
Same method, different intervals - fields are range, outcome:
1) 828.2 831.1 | 13.7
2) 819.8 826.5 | 14.1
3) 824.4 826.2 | 13.6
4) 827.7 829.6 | 13.5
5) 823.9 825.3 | 13.8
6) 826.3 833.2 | 13.9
